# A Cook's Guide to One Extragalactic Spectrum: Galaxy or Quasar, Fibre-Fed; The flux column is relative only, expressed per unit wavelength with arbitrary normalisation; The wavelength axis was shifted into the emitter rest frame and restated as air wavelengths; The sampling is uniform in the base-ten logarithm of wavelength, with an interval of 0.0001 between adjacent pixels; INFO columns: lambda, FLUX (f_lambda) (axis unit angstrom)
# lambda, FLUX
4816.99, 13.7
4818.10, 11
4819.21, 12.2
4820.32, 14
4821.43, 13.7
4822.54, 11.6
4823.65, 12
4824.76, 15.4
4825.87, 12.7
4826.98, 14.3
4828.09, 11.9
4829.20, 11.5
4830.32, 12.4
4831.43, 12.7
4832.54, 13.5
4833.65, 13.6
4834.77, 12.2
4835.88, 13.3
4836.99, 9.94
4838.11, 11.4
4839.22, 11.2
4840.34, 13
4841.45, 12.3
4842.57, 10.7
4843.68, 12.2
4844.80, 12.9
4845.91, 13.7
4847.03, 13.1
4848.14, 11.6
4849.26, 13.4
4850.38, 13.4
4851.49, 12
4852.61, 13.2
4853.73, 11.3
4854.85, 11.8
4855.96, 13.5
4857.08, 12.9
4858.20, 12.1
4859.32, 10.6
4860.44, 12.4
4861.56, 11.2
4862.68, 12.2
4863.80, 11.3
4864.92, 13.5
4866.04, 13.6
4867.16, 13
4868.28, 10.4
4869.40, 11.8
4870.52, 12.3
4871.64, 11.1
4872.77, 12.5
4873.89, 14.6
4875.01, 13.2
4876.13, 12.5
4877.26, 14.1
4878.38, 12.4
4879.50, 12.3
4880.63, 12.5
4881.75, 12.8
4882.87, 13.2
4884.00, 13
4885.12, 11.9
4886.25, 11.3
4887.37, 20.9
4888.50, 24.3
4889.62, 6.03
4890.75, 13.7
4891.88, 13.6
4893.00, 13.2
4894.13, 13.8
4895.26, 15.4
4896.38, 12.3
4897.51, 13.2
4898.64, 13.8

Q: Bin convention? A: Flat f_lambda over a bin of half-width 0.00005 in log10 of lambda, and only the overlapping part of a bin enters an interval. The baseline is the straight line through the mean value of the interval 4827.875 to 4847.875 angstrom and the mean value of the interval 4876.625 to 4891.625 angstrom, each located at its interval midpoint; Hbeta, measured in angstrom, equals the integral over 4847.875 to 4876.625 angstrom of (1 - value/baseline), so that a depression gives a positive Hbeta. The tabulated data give 1.49 angstrom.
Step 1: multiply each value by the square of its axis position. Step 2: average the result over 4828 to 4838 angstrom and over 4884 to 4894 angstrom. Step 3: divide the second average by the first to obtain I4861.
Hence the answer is 1.2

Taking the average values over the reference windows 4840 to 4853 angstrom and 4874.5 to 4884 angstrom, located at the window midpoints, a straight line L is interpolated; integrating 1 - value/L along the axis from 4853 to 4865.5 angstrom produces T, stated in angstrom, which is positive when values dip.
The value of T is 0.6 angstrom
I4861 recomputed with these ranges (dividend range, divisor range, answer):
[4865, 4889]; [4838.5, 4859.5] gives 1.10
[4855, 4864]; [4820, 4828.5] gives 0.93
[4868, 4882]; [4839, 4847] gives 1.03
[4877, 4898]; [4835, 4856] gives 1.13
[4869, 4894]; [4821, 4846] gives 1.09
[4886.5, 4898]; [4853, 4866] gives 1.22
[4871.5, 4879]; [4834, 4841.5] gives 1.11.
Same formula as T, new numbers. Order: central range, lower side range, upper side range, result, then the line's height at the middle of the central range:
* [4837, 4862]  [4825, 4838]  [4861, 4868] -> 0.5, 12.5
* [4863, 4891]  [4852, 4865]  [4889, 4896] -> -1.5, 12.4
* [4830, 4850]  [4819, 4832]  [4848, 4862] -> 0.3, 12.6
